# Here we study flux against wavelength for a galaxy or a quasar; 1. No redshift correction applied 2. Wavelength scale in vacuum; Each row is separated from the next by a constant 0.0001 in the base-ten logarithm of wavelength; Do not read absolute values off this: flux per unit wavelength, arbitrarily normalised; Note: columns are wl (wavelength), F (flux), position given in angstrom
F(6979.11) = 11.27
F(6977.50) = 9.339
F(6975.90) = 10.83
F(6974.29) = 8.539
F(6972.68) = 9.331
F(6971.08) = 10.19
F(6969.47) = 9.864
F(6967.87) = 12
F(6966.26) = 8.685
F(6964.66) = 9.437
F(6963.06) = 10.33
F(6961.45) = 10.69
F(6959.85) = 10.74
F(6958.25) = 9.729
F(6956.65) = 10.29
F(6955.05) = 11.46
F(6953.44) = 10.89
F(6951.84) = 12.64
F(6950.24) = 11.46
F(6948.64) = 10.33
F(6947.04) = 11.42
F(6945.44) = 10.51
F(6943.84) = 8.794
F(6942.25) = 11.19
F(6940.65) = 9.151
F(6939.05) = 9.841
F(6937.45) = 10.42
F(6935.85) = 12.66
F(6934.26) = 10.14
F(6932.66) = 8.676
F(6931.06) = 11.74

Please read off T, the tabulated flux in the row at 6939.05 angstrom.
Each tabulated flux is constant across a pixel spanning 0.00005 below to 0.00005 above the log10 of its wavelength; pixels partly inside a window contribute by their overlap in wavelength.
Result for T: 9.841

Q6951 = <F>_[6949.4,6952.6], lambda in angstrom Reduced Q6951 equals 12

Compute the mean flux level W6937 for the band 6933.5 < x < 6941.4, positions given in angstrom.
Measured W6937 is 10.5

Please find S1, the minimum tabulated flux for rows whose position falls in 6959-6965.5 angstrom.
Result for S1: 9.437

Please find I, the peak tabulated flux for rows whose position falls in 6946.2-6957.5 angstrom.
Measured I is 12.64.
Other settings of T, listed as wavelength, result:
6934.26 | 10.14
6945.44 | 10.51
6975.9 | 10.83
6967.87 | 12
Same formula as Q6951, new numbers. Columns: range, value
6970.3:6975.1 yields 9.34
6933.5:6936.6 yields 11.4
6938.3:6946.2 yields 9.9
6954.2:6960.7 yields 10.6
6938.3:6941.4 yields 9.49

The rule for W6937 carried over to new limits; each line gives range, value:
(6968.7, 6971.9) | 10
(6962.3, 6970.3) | 10.1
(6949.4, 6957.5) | 11.3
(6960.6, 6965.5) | 10.2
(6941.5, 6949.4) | 10.5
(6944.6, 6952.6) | 11.3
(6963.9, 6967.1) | 9.08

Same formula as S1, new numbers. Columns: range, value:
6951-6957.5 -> 10.29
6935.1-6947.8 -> 8.794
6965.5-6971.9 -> 8.685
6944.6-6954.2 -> 10.33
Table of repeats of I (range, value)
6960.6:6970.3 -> 12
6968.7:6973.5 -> 10.19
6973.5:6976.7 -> 10.83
